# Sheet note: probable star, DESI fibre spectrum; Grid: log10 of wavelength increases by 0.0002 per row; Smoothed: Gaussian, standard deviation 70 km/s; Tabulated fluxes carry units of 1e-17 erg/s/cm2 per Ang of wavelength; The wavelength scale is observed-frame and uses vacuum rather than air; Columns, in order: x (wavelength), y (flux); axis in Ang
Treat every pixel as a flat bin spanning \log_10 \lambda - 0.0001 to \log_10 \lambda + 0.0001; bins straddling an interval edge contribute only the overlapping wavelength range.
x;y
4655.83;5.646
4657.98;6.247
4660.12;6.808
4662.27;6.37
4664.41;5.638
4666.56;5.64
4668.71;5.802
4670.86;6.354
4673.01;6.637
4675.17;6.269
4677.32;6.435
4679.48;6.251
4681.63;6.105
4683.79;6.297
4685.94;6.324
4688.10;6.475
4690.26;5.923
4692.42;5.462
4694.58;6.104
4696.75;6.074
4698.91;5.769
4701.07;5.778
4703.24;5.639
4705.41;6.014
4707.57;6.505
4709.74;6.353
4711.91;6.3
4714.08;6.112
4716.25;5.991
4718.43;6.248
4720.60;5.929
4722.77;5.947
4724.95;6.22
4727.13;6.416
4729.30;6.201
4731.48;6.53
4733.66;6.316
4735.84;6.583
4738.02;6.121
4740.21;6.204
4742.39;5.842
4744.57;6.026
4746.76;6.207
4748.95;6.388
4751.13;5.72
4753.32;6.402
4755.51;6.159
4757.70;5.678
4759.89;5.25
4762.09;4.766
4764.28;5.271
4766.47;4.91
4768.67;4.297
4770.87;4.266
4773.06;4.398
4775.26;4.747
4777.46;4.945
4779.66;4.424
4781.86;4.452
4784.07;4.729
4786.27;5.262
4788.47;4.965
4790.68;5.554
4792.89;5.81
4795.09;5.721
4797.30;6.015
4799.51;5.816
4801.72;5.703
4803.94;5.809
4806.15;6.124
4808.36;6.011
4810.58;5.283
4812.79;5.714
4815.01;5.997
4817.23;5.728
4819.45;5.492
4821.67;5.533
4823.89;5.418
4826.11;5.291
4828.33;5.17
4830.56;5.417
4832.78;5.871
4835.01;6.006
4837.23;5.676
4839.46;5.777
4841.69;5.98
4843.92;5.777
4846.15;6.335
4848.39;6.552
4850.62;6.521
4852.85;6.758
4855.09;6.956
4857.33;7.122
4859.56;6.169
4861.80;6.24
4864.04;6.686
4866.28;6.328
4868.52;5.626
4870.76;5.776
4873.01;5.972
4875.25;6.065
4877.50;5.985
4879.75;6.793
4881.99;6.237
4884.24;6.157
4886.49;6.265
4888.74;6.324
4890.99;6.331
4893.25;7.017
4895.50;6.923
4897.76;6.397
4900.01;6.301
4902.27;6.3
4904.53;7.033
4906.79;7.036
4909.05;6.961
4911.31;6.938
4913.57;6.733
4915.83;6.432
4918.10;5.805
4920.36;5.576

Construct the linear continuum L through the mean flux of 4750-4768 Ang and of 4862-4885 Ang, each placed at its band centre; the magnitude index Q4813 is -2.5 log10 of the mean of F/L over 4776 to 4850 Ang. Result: 0.04 mag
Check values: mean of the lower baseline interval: 5.49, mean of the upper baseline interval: 6.17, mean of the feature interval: 5.59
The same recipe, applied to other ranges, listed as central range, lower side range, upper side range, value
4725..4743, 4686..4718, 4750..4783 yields -0.13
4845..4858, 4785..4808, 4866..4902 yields -0.11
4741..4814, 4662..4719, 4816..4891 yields 0.13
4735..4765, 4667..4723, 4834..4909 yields 0.05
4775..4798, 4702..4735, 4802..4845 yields 0.14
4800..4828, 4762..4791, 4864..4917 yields -0.07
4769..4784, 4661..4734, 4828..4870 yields 0.33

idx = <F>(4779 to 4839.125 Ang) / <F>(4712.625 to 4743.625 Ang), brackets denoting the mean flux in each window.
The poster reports 0.89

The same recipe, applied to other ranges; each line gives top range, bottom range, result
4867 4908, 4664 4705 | 1.05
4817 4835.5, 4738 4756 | 0.90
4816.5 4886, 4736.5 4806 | 1.11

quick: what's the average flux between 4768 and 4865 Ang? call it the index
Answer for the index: 5.66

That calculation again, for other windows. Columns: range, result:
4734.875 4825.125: 5.5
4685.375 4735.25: 6.12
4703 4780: 5.77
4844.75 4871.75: 6.42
